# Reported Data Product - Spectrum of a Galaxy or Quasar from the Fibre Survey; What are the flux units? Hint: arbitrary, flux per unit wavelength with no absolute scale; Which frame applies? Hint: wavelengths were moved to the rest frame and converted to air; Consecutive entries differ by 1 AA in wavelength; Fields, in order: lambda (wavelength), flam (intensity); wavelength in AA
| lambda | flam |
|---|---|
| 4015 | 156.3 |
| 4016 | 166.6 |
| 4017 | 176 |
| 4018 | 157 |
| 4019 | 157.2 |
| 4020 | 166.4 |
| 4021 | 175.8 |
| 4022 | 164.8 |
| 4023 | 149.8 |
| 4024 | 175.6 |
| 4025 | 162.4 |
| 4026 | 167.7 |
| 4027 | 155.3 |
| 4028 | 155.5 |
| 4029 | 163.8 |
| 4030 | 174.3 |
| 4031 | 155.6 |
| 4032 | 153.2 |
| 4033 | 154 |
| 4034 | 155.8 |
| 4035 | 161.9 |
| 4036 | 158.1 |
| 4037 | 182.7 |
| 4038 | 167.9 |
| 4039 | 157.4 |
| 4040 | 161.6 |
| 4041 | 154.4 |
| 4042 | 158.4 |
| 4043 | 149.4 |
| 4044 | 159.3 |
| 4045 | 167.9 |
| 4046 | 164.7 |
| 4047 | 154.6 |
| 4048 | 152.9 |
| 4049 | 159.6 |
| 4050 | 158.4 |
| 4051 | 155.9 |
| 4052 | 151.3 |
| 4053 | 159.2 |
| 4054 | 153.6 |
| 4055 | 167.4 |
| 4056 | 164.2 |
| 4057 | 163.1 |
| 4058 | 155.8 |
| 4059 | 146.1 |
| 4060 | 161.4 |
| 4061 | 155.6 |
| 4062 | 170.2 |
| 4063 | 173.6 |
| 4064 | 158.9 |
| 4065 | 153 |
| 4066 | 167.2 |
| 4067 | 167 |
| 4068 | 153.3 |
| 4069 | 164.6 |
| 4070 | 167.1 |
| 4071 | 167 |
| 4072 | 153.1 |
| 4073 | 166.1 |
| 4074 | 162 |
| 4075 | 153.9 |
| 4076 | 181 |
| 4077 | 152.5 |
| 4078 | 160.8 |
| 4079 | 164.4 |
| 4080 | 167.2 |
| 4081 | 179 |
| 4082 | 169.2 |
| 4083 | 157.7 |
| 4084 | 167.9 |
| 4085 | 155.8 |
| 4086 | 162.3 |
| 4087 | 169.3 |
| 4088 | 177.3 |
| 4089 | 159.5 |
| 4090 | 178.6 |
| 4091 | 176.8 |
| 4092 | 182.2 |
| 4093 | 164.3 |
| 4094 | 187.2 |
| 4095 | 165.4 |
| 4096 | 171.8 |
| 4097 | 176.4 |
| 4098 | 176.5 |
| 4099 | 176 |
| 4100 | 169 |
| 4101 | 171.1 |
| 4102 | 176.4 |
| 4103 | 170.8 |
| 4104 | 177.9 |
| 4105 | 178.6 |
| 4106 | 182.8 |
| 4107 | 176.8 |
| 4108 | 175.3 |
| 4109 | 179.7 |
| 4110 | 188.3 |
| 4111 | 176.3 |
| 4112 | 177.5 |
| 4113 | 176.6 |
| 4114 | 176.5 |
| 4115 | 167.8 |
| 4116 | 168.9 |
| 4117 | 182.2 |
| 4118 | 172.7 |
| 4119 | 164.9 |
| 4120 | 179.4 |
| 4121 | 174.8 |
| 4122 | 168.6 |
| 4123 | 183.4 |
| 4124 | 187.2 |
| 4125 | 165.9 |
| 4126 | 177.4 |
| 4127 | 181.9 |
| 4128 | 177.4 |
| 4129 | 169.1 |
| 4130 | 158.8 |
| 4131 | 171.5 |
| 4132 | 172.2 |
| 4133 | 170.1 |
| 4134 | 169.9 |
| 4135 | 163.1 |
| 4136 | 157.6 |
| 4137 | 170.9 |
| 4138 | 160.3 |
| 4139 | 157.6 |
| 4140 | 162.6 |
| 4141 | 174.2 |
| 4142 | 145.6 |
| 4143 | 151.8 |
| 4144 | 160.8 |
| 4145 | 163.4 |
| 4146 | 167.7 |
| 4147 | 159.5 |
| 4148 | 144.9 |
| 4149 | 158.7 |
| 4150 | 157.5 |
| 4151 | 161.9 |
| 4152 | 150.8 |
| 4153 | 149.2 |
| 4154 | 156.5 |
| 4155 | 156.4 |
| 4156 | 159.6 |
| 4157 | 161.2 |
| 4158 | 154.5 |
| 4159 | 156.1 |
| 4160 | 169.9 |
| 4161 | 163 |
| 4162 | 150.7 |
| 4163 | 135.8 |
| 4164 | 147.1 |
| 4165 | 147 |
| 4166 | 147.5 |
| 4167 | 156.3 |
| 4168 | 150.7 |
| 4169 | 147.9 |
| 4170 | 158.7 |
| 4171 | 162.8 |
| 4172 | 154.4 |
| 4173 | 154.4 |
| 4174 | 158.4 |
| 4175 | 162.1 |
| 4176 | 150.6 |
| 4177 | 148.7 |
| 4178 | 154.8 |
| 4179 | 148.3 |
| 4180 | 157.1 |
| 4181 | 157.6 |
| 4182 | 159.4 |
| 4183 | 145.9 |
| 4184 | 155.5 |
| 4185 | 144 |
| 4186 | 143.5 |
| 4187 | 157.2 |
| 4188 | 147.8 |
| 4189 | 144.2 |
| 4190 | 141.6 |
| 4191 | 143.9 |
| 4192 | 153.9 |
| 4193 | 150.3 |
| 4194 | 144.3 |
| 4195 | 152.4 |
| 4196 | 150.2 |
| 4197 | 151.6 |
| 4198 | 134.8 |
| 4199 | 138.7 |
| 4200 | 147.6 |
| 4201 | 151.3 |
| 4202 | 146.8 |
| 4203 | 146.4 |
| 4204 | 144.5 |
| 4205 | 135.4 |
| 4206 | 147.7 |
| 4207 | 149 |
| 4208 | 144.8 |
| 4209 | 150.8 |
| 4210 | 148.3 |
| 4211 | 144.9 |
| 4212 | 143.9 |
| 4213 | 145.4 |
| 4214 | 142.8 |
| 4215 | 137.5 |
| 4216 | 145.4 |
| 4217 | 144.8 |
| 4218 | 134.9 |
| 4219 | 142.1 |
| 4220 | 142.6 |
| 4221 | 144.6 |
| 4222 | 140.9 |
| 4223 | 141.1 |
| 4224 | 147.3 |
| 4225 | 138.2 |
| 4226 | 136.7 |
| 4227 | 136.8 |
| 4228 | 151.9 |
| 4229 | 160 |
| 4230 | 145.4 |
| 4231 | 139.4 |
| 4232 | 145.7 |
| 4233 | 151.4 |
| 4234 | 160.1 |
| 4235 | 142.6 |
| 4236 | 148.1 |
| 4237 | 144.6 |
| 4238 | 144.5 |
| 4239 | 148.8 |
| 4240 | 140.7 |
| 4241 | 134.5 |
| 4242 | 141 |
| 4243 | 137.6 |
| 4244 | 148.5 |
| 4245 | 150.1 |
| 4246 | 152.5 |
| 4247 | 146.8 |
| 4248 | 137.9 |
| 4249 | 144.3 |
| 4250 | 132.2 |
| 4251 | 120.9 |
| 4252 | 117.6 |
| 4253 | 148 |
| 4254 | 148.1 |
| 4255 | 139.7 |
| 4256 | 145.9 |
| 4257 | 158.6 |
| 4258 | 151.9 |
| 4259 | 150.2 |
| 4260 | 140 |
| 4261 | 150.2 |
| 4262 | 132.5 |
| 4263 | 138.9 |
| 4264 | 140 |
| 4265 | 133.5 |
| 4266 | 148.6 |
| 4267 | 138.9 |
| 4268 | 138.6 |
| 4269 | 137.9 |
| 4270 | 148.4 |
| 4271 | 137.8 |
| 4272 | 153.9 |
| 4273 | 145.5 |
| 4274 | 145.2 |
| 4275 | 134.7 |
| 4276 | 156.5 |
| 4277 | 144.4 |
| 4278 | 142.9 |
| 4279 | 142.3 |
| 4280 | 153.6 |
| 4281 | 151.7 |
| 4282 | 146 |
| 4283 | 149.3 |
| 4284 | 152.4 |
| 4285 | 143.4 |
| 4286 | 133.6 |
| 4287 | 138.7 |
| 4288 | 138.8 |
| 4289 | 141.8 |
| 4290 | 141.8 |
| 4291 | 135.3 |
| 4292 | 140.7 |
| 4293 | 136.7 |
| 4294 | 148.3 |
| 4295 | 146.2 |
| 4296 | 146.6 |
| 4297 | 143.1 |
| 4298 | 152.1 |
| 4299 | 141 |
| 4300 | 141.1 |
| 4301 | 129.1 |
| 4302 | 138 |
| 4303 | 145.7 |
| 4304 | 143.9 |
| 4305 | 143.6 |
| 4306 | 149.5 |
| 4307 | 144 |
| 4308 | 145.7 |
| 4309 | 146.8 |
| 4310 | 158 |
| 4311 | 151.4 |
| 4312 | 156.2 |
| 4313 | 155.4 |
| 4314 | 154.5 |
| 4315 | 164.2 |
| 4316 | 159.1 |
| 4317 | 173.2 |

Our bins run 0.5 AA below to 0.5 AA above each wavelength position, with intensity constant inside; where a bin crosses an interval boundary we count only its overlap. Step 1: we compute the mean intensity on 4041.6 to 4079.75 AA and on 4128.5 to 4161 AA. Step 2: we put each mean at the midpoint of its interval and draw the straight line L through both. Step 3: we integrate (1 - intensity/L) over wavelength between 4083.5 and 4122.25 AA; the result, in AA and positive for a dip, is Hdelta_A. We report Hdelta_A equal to -3.2 AA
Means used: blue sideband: 160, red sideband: 161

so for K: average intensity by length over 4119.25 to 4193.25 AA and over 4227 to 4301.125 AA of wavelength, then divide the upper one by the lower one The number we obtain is 0.9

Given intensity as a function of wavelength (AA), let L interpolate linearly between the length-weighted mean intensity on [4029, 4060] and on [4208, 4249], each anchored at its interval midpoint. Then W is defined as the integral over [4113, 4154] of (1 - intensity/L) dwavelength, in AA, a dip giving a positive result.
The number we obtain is -3.8 AA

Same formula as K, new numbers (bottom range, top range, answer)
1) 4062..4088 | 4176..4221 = 0.89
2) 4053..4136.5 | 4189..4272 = 0.85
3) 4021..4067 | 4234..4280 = 0.89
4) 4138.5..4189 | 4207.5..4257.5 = 0.93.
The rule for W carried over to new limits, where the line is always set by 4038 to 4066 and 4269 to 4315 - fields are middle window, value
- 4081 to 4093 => -0.9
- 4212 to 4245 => 1.1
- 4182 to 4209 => 0.7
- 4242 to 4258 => 0.6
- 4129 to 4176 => -1.5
